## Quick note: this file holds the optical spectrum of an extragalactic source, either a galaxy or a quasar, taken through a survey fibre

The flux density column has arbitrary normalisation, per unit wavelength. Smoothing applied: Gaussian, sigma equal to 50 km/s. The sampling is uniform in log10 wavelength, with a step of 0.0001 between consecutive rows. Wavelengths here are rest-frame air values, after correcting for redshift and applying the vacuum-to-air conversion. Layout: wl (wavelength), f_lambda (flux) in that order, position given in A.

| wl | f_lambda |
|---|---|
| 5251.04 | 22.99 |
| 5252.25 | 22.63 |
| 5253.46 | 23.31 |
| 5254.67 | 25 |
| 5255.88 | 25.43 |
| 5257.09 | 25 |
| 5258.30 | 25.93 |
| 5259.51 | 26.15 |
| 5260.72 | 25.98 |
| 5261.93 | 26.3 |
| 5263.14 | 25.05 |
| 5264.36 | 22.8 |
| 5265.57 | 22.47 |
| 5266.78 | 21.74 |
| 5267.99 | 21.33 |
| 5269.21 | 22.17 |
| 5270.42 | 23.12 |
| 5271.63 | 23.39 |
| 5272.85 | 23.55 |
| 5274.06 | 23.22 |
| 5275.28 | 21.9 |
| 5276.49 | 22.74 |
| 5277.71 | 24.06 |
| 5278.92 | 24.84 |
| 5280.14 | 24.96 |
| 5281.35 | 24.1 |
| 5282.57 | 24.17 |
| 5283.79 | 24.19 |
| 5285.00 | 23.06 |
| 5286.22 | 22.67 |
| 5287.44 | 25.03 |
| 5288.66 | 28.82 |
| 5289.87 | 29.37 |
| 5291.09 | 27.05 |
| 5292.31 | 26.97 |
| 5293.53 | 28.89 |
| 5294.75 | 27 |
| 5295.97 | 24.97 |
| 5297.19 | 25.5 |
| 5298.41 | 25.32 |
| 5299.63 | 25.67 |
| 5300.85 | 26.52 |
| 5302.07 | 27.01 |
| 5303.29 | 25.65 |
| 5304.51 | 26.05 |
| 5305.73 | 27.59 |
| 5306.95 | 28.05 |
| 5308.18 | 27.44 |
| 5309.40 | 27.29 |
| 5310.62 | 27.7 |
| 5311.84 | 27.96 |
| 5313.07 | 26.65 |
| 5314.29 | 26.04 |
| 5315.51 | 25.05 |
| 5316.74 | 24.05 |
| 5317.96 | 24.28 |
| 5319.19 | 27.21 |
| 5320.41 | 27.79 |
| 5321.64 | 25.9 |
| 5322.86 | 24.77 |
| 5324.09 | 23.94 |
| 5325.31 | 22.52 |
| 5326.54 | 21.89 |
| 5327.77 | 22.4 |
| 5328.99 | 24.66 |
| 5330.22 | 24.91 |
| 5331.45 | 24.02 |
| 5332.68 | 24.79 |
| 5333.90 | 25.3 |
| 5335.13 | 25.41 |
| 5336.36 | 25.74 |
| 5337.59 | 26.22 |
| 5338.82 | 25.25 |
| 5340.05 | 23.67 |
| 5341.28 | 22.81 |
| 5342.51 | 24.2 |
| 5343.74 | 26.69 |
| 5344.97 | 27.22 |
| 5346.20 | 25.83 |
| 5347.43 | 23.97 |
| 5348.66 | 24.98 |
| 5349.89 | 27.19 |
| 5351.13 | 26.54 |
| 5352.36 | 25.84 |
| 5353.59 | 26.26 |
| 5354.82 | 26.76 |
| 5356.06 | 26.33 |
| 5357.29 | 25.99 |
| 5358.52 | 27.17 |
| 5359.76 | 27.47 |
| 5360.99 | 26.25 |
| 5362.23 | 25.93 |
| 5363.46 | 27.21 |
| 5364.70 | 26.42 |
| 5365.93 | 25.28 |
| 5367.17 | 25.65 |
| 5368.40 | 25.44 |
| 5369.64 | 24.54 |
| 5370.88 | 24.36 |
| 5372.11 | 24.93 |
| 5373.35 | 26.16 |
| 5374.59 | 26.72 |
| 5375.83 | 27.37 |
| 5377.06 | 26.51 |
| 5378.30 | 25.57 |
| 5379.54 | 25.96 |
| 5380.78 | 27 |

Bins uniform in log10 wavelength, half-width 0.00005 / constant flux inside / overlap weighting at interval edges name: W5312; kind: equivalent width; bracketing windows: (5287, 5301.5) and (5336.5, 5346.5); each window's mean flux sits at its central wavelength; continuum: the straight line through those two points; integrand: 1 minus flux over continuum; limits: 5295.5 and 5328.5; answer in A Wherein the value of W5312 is 0.6 A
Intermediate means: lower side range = 26.8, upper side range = 25.2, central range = 25.8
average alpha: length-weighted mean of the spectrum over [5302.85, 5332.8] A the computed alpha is 25.6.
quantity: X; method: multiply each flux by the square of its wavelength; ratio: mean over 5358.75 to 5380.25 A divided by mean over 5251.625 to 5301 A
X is 1.09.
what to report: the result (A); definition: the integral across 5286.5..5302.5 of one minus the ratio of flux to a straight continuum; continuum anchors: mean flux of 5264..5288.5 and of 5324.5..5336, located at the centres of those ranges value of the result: -2.1 A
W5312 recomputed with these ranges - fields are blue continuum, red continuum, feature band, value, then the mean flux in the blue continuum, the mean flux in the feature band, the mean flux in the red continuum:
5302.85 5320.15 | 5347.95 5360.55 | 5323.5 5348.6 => 1.8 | 26.5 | 24.6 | 26.4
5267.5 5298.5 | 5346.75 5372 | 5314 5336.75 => 0.6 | 24.7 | 24.7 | 26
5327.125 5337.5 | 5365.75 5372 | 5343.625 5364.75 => -1.2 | 24.7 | 26.3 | 25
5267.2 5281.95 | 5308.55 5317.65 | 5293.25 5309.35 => -0.7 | 23.3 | 26.6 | 26.4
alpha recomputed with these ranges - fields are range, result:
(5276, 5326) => 25.8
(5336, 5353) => 25.4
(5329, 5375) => 25.6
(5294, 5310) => 26.5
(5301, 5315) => 27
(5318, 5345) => 24.8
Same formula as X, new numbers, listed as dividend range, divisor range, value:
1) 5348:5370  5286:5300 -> 1.01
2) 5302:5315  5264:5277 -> 1.21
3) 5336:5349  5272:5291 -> 1.05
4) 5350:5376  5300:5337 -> 1.04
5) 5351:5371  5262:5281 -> 1.16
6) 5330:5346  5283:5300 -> 0.98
